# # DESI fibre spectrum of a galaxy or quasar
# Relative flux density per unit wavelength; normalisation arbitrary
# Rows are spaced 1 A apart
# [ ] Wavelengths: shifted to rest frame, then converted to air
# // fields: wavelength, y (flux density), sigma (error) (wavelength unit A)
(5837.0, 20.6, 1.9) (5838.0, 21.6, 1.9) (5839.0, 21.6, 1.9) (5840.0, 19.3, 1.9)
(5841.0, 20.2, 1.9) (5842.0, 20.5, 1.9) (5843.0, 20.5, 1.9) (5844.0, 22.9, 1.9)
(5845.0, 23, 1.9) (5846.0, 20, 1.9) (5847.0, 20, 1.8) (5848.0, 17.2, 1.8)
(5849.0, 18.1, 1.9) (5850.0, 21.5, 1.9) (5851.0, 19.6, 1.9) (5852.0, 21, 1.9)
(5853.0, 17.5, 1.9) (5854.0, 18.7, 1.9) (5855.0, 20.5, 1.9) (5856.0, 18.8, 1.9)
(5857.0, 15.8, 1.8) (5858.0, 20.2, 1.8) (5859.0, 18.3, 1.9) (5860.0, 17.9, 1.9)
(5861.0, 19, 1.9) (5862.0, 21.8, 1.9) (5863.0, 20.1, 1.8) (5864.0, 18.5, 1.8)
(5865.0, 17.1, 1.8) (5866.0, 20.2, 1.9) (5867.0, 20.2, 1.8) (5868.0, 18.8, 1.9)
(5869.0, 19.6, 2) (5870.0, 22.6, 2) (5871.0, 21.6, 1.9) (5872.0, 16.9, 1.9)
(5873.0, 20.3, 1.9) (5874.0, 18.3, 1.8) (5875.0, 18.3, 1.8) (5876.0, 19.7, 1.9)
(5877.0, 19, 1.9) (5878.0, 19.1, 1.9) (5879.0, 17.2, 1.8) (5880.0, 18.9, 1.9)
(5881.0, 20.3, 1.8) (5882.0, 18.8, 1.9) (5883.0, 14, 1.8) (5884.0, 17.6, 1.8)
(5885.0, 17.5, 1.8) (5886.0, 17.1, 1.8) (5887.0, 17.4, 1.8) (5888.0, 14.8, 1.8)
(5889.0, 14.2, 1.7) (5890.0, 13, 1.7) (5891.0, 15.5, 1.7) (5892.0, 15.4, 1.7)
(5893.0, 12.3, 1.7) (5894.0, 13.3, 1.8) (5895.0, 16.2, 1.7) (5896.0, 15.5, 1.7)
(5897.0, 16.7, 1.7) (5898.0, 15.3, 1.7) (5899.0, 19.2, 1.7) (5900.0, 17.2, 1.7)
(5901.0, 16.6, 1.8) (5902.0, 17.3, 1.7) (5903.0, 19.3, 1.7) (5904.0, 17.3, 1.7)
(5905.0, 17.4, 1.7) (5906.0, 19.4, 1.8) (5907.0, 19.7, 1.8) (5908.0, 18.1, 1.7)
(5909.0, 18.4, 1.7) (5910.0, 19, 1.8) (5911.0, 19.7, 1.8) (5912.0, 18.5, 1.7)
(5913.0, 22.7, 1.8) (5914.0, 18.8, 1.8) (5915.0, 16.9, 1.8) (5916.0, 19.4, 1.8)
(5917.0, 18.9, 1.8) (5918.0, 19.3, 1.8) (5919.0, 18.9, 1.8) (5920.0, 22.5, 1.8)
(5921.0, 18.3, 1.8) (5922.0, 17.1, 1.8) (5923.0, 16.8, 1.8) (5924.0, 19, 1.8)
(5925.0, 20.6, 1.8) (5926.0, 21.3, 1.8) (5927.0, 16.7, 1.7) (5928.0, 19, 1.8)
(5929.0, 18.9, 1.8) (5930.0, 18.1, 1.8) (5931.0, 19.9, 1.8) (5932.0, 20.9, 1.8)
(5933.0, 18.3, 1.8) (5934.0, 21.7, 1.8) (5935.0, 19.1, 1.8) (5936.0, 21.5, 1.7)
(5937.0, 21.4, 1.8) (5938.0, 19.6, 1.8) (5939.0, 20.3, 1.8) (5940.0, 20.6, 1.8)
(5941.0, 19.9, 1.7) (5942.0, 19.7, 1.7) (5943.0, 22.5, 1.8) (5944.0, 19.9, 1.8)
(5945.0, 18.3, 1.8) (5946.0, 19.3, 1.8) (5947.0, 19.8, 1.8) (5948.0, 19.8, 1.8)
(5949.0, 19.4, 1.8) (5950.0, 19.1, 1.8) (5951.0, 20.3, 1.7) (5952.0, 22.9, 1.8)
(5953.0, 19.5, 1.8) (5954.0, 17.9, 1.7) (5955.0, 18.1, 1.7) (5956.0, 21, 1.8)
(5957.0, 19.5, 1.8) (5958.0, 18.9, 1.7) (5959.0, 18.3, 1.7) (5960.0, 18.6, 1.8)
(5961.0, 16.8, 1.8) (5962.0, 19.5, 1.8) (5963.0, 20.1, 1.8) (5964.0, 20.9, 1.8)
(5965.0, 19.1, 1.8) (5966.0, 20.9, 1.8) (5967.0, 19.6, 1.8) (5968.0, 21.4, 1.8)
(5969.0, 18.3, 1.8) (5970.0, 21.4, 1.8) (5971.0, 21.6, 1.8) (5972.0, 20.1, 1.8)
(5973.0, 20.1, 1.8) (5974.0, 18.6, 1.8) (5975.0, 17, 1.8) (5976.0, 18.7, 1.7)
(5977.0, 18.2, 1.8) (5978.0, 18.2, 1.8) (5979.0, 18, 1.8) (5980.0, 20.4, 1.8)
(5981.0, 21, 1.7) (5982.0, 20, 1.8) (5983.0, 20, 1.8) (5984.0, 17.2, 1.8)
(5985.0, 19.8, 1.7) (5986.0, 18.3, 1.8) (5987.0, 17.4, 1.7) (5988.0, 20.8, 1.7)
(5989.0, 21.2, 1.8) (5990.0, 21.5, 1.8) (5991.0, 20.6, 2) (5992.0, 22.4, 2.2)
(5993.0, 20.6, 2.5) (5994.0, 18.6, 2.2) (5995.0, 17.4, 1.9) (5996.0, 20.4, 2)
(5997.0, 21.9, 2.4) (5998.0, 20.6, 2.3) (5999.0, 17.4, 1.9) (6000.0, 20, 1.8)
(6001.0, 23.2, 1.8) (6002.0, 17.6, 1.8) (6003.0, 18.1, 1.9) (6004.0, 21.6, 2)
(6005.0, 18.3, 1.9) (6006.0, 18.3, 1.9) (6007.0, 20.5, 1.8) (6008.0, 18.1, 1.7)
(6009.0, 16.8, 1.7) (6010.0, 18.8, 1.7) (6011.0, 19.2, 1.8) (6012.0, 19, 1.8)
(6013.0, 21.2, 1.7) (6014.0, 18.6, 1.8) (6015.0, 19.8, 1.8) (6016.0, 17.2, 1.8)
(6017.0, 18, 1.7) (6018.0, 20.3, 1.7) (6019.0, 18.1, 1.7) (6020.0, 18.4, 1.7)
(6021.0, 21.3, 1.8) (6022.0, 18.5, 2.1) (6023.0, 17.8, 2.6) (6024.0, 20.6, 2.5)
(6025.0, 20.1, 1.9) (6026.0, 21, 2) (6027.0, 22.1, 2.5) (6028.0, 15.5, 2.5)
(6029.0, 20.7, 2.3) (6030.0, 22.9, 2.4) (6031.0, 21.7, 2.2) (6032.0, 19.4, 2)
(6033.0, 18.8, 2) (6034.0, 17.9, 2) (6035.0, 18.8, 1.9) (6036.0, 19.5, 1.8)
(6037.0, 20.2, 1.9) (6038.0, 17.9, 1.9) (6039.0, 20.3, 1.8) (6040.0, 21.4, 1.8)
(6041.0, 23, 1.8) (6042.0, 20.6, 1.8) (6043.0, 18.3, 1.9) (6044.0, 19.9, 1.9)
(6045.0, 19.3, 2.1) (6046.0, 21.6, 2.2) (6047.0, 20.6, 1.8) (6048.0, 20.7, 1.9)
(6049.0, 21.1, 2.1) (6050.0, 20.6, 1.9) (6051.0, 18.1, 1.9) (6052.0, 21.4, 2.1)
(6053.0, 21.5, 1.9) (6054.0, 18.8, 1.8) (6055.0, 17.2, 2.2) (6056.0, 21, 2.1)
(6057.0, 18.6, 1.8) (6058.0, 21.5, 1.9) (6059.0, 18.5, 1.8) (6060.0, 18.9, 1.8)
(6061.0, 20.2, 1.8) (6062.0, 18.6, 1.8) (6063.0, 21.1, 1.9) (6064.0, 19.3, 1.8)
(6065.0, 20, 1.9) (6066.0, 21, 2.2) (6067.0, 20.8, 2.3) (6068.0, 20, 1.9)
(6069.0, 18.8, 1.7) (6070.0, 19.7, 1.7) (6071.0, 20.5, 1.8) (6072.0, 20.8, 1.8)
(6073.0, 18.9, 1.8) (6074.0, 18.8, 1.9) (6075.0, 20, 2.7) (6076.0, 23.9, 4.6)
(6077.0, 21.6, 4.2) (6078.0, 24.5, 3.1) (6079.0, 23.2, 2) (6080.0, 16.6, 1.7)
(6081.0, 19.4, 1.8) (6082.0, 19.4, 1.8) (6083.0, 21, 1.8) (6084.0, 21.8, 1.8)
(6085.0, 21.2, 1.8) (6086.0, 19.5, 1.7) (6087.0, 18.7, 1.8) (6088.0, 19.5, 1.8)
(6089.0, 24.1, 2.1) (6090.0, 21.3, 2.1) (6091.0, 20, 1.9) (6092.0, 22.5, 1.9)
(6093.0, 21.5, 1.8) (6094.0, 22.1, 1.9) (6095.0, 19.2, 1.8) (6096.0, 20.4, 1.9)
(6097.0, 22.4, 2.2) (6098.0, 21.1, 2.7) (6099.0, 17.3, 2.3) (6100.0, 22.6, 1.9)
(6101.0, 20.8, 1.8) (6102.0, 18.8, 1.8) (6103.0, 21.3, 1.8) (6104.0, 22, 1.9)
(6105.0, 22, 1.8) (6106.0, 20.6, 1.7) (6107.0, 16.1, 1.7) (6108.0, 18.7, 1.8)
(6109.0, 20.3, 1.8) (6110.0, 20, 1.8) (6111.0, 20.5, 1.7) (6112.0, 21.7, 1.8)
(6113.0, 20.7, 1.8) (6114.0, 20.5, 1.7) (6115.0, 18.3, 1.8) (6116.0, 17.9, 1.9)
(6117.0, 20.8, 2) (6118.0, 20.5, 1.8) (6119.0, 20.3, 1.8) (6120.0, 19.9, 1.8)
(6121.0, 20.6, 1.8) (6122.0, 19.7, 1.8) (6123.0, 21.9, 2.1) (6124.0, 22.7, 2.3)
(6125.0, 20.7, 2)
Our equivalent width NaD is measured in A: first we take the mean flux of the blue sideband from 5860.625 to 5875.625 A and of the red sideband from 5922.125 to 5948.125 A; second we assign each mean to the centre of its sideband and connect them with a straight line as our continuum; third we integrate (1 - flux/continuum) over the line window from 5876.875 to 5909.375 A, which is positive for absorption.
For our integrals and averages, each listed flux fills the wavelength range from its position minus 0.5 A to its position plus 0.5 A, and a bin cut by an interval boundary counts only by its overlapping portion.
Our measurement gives 4.47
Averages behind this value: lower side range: 19.6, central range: 16.9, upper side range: 19.7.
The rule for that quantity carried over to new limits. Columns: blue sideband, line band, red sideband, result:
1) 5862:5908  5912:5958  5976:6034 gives -2.87 A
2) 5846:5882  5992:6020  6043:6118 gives 0.91 A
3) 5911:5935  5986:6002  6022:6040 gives -0.46 A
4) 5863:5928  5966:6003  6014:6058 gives -1.05 A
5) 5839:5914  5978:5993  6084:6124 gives -0.34 A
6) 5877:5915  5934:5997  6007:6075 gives -4.43 A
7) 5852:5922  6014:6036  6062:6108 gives 0.41 A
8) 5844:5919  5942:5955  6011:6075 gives -0.61 A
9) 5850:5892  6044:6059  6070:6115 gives 0.08 A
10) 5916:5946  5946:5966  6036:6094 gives 0.27 A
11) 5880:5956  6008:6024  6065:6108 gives 0.66 A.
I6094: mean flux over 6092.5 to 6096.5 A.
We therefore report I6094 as 20.8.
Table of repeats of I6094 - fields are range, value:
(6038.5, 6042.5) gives 21.3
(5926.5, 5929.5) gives 18.2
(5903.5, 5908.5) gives 18.4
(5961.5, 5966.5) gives 20.1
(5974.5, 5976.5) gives 17.9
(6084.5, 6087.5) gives 19.8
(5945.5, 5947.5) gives 19.6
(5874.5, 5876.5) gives 19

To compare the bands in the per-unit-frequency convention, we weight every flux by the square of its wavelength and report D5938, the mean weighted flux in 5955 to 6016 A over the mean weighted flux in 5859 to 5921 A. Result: 1.11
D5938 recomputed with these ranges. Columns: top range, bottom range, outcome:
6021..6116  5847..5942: 1.16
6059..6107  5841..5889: 1.16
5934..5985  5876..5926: 1.13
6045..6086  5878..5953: 1.15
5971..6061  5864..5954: 1.09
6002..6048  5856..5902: 1.16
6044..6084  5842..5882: 1.11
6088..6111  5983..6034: 1.09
